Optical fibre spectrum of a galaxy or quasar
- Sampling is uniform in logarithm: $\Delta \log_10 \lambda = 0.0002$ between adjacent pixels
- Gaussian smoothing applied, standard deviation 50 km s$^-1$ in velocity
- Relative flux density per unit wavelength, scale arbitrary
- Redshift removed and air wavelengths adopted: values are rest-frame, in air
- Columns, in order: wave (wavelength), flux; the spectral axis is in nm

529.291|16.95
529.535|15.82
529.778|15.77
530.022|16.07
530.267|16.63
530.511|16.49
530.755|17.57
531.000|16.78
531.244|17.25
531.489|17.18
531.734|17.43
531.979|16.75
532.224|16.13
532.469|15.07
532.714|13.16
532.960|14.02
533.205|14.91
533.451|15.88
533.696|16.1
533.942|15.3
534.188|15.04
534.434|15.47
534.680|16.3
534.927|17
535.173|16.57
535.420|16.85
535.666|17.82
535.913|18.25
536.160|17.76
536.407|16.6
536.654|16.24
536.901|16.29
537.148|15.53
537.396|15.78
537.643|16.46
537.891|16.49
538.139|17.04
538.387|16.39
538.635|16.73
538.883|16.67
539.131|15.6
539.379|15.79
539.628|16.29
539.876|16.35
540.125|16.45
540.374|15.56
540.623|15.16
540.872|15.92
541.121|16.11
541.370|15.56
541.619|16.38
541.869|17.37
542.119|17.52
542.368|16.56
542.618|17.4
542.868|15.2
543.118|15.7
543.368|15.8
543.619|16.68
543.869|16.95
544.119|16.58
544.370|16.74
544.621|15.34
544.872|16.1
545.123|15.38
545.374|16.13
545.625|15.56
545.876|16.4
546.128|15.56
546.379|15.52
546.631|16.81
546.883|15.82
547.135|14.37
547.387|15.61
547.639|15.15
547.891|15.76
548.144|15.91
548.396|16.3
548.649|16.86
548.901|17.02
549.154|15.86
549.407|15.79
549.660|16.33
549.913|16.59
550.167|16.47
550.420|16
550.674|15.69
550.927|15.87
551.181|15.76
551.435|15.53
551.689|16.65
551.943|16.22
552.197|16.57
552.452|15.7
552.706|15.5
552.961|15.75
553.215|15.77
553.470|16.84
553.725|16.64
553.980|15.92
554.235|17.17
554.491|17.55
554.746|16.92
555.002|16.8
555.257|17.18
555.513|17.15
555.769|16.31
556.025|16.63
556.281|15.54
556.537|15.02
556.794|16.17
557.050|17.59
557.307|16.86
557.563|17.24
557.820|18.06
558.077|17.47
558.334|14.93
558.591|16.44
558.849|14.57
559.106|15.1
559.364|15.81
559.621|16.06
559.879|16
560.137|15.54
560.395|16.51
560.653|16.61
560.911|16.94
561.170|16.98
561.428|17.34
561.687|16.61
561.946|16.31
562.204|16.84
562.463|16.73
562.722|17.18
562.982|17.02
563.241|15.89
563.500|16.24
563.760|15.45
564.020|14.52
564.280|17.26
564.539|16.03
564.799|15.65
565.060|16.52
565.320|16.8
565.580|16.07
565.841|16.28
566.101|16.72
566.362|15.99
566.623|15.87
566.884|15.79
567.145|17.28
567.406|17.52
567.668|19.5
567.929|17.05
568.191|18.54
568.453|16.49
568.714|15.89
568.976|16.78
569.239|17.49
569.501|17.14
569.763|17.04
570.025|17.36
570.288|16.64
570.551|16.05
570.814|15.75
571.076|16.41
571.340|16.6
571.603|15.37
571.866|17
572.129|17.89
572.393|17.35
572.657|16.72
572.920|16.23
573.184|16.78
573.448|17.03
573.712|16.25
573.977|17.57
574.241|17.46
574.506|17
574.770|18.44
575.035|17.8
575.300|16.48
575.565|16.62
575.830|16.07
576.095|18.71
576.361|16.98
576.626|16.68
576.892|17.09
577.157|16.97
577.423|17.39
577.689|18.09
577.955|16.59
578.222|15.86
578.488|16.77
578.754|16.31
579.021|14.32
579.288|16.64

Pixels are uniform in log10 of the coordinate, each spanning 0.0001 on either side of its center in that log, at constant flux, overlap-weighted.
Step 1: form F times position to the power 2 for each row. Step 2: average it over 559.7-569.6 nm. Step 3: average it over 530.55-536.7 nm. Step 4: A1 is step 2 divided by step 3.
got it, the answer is 1.14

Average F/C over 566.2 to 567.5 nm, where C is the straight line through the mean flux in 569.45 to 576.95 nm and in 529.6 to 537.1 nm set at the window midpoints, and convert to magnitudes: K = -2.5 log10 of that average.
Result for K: 0.02 mag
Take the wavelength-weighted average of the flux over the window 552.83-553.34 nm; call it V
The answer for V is 15.8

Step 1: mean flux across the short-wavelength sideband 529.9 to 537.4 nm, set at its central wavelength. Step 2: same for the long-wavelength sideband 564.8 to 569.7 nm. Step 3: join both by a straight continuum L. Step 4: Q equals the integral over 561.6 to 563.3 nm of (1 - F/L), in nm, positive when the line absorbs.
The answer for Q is 0.01 nm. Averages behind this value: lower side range 16.3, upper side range 16.8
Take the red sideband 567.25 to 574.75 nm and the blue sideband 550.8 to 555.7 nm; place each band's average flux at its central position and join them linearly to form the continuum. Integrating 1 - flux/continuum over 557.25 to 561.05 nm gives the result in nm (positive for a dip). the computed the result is 0.07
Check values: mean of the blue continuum 16.4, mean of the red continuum 17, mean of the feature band 16.3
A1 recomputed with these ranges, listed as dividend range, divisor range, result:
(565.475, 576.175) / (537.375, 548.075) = 1.16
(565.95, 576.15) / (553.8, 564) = 1.07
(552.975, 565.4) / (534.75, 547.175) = 1.08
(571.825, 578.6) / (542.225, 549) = 1.18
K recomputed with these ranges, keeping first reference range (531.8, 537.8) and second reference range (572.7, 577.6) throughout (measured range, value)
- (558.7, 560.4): 0.07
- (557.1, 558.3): -0.04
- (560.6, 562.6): 0.00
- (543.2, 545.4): 0.01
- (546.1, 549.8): 0.03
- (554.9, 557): 0.01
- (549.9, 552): 0.03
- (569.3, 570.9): 0.02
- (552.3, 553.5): 0.05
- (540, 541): 0.03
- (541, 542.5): -0.02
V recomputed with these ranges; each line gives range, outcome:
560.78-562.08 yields 16.8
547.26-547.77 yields 15.4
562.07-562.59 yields 16.8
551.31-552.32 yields 16.2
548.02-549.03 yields 16.5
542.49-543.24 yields 16.1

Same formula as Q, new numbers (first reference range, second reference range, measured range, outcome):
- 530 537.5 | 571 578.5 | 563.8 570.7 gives 0.067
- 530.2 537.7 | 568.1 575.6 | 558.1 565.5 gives 0.223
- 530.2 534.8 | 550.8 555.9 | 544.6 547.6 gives 0.098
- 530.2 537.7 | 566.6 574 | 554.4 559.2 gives 0.044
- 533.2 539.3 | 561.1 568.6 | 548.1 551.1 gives 0.050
